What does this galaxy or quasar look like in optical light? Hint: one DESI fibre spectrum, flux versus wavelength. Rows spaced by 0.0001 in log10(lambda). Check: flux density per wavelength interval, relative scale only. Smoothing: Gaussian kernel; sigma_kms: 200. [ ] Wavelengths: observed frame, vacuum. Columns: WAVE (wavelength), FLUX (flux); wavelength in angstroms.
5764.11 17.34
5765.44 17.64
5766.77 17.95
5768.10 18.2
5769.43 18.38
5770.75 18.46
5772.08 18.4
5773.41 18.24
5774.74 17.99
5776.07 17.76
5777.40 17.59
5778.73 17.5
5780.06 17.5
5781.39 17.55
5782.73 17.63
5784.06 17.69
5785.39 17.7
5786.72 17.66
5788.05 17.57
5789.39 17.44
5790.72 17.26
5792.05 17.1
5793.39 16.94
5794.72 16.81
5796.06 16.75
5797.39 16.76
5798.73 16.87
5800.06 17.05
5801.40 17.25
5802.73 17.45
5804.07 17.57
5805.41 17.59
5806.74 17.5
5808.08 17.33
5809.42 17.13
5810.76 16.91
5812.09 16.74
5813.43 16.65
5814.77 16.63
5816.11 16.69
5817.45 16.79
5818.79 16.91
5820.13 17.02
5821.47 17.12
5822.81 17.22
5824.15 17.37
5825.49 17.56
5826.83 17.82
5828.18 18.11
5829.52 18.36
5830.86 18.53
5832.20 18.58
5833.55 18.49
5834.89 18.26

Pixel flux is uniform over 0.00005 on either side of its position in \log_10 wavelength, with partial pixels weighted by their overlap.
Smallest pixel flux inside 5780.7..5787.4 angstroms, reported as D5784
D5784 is 17.55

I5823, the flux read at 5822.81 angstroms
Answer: 17.22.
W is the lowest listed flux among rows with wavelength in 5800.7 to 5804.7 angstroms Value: 17.25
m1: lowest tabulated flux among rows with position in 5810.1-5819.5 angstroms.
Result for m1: 16.63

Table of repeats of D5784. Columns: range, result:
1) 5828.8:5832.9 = 18.36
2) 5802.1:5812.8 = 16.74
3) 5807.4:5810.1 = 17.13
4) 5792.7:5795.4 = 16.81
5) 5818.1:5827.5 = 16.91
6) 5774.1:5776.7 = 17.76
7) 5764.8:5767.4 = 17.64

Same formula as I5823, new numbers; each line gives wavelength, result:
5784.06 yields 17.69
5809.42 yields 17.13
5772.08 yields 18.4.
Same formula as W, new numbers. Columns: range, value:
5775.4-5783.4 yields 17.5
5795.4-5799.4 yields 16.75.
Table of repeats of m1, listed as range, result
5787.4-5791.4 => 17.26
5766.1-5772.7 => 17.95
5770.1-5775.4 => 17.99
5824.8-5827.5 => 17.56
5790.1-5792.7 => 17.1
